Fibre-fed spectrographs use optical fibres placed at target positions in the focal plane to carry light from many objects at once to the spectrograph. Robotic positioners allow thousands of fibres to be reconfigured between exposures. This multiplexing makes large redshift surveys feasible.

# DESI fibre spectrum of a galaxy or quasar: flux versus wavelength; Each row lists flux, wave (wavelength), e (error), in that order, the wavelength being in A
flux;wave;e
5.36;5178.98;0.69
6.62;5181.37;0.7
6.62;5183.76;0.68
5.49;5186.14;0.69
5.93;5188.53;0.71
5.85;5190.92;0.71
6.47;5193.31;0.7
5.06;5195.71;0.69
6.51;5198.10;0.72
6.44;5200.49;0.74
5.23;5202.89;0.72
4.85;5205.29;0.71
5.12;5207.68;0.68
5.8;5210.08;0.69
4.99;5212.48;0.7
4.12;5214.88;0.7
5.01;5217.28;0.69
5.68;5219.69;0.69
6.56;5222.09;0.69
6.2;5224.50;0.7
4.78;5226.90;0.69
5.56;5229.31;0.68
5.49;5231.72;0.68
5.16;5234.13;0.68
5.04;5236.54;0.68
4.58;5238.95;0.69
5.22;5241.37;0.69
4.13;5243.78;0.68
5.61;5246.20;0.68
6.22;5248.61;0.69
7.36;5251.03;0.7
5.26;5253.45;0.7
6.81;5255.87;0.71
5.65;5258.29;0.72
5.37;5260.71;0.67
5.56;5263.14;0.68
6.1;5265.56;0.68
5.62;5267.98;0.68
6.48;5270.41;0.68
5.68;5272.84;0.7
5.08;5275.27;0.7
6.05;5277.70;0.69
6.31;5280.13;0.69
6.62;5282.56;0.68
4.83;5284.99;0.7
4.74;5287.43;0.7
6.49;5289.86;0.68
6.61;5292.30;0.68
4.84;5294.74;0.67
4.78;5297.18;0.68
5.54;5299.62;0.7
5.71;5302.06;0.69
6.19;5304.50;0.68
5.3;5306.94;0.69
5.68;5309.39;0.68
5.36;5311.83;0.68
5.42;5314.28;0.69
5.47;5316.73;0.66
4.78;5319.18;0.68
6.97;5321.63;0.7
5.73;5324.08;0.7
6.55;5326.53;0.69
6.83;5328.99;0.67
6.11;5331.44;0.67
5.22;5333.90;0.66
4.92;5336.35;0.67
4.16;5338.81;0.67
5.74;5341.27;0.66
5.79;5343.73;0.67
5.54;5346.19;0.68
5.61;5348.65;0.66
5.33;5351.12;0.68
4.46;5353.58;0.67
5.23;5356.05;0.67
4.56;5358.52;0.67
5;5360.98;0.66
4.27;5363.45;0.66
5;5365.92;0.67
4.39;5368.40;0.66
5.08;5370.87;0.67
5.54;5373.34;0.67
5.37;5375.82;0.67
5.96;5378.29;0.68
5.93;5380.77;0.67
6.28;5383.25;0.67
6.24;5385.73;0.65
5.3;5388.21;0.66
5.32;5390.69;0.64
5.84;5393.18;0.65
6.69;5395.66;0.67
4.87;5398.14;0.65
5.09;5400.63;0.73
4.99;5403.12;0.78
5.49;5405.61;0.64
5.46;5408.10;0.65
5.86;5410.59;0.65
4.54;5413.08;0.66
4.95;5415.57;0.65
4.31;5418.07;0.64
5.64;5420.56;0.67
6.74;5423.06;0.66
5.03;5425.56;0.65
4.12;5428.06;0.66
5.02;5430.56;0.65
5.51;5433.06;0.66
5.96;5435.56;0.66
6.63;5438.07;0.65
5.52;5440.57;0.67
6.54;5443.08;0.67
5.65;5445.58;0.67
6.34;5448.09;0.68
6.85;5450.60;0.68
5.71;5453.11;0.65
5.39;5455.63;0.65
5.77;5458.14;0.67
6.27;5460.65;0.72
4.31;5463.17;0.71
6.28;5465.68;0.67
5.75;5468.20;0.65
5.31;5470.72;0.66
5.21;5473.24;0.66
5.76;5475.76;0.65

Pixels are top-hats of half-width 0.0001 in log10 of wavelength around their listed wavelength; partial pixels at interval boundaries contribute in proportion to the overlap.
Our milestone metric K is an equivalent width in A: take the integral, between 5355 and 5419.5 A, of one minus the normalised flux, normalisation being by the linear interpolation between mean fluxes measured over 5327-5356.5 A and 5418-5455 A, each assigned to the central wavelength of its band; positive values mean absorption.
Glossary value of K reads 3.42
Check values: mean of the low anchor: 5.44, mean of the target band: 5.29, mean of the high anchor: 5.74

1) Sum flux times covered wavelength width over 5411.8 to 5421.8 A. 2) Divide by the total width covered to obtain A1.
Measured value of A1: 4.87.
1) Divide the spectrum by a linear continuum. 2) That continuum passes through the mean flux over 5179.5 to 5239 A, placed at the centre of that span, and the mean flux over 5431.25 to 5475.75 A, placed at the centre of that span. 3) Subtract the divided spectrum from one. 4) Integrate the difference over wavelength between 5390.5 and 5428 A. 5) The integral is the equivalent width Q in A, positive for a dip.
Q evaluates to 2.7 A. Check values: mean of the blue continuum 5.58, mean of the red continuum 5.81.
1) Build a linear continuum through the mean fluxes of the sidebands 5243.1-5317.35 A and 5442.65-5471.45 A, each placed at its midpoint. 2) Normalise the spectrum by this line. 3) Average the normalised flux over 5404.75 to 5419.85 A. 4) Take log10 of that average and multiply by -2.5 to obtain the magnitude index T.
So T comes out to 0.14 mag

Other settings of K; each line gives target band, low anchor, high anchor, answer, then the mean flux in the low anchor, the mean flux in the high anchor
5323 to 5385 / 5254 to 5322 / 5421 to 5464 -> 3.5 A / 5.7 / 5.74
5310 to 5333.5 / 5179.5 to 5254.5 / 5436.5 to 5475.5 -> -0.8 A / 5.58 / 5.83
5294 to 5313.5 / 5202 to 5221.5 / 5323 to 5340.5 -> 0.3 A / 5.14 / 5.65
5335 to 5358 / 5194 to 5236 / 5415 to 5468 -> 1.6 A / 5.45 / 5.66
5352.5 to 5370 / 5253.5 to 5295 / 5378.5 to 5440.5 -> 2.8 A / 5.82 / 5.5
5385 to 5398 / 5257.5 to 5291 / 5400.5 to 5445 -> -0.7 A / 5.76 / 5.42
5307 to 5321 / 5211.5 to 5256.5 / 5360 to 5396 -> 0.1 A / 5.45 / 5.45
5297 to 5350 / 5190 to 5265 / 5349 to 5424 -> -2.1 A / 5.54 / 5.32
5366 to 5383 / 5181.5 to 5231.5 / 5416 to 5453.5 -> 0.8 A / 5.63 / 5.69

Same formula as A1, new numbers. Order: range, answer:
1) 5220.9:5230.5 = 5.77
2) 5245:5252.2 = 6.4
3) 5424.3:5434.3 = 4.92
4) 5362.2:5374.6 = 4.85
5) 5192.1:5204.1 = 5.94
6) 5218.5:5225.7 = 6.15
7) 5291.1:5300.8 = 5.44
